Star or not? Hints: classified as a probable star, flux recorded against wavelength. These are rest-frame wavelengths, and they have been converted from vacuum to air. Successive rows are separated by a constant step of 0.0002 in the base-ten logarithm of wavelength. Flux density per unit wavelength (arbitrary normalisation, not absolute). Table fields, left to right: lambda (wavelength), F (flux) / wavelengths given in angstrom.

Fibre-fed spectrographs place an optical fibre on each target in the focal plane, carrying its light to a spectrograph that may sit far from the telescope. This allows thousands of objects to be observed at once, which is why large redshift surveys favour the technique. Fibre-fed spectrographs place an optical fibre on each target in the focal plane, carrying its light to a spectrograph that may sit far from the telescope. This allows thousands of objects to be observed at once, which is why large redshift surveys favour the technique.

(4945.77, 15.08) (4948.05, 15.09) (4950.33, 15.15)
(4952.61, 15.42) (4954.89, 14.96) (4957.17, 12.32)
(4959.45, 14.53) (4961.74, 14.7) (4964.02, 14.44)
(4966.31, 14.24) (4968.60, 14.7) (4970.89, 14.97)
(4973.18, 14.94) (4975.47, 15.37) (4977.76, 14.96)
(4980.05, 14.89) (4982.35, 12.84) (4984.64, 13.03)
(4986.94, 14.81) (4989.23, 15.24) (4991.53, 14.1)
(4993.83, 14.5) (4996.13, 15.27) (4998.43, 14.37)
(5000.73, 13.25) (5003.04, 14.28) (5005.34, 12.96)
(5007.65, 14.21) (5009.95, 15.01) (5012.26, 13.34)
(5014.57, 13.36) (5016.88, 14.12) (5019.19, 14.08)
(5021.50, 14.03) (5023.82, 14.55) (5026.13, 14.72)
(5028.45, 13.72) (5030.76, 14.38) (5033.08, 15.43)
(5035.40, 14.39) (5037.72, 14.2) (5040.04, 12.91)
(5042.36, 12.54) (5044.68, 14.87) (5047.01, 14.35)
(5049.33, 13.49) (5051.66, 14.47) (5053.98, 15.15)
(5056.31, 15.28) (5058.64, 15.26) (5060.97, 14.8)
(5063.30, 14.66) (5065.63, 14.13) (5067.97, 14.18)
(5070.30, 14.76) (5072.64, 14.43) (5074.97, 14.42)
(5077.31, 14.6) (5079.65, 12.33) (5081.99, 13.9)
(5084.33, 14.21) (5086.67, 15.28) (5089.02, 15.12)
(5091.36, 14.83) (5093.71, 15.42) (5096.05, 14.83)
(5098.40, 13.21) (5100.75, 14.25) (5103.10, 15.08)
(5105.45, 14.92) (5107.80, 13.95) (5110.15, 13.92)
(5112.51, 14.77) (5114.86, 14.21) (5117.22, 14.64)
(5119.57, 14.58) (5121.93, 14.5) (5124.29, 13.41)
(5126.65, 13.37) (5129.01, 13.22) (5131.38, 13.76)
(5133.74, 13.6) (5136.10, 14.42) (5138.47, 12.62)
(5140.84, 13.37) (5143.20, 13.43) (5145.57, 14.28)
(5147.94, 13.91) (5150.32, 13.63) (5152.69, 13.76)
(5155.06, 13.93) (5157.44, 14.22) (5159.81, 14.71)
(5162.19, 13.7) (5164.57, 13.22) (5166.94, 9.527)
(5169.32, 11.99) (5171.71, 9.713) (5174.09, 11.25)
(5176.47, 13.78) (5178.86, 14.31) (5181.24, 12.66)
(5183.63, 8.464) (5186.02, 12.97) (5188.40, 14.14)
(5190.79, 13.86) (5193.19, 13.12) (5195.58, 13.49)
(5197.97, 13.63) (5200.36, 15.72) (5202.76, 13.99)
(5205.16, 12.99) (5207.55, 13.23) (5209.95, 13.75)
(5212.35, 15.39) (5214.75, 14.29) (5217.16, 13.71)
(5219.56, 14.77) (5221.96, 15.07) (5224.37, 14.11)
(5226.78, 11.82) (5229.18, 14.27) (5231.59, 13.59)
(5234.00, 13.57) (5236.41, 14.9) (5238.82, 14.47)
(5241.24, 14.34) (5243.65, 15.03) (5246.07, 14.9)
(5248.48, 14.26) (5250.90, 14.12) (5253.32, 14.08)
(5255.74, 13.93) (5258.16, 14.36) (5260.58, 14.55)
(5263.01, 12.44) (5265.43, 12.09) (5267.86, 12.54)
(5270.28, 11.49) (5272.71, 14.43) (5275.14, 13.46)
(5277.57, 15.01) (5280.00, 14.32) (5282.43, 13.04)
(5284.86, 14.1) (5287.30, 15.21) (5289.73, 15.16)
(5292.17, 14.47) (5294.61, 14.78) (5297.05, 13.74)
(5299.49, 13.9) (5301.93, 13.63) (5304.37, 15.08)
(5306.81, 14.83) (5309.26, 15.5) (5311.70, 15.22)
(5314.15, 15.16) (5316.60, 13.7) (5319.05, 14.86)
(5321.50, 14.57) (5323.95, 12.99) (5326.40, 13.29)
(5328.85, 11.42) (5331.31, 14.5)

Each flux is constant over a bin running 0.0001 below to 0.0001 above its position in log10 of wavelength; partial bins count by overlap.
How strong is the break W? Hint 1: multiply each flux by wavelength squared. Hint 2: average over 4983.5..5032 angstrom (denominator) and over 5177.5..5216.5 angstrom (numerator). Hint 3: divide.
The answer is 1.0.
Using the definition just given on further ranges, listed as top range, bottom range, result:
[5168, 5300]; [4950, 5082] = 1.04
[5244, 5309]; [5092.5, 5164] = 1.06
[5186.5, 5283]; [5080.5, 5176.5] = 1.05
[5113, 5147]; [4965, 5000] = 1.01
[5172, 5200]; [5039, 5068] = 0.95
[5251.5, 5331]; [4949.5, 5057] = 1.09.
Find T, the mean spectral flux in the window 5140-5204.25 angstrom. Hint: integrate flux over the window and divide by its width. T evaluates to 13.1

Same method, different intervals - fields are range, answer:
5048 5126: 14.4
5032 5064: 14.4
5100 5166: 14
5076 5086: 13.8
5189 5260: 14.1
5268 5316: 14.3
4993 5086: 14.2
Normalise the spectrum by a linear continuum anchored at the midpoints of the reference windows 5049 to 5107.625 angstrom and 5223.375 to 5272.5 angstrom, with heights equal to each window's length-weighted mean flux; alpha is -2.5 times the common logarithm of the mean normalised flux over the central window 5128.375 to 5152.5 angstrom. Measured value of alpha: 0.047 mag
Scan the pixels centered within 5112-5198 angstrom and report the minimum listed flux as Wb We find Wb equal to 8.464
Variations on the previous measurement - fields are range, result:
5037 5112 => 12.33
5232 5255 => 13.57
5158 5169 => 9.527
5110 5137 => 13.22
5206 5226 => 13.23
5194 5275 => 11.49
